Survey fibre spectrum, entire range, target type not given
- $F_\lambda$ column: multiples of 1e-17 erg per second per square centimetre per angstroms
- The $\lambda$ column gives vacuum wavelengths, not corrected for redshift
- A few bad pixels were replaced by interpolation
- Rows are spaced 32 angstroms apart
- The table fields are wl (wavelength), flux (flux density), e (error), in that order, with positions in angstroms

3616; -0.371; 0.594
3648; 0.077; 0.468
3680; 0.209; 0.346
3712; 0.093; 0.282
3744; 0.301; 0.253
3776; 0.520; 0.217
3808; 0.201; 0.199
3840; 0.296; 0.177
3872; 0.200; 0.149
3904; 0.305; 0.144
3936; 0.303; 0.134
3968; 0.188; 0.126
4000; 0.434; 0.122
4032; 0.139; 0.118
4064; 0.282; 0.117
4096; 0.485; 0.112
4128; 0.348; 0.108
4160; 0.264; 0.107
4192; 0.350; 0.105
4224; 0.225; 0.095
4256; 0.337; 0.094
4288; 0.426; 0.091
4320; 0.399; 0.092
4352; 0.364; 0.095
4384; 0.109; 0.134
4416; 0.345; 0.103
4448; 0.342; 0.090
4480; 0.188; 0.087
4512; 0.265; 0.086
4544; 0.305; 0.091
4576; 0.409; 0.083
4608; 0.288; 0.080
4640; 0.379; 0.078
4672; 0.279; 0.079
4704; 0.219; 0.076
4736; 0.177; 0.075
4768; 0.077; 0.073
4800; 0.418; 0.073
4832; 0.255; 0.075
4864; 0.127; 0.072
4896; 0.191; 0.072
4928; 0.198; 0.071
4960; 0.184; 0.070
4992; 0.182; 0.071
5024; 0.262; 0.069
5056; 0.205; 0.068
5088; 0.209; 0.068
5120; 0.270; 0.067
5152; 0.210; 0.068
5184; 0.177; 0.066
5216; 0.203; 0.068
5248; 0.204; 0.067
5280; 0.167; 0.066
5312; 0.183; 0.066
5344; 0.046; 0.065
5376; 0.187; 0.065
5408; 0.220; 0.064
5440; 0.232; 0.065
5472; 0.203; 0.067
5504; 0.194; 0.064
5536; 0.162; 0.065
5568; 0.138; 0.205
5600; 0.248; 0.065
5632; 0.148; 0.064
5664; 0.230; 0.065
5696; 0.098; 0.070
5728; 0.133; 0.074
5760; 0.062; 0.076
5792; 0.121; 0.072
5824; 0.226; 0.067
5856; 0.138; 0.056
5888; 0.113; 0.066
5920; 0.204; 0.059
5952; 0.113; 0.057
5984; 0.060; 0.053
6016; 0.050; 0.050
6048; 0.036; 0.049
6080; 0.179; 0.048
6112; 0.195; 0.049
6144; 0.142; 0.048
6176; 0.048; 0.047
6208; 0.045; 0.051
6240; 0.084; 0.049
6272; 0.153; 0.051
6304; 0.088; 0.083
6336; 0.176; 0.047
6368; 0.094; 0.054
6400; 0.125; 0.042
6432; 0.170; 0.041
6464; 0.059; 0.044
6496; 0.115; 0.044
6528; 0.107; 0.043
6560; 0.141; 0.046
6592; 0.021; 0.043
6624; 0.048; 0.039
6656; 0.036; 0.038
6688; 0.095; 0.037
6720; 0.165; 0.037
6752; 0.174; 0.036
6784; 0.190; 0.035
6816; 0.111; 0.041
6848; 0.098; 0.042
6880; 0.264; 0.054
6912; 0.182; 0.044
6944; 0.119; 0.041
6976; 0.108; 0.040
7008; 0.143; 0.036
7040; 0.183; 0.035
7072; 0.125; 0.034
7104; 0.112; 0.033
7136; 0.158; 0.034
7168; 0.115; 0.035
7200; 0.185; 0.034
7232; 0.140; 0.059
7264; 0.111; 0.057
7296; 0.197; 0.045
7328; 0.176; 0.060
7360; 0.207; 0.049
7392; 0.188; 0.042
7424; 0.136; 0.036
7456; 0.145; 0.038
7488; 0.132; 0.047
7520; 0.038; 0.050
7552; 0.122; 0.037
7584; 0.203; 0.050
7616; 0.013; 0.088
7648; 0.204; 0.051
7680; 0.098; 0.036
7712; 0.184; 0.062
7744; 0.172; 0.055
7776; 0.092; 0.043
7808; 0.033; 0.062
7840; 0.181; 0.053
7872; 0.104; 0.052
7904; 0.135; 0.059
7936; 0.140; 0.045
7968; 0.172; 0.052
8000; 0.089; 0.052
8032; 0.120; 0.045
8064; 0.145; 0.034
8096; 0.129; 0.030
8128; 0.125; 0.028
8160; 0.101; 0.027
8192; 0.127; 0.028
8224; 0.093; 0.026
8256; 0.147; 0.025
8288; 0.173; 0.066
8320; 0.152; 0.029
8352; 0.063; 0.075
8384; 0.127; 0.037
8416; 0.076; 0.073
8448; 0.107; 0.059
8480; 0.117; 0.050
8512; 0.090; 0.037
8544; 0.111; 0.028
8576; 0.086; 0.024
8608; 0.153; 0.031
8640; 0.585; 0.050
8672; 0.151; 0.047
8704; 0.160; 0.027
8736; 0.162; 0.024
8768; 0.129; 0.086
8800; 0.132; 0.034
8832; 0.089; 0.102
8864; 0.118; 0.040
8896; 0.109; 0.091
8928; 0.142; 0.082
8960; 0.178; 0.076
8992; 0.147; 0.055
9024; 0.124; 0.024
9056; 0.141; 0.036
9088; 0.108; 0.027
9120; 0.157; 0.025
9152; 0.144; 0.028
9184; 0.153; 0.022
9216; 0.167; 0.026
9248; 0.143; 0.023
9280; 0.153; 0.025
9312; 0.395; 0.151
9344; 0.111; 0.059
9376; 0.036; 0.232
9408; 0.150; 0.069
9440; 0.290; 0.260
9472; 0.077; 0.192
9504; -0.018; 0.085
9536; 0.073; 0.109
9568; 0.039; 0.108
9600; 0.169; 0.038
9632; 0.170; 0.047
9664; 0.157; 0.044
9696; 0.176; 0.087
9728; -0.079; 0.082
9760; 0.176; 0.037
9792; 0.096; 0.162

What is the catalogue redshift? 1.318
